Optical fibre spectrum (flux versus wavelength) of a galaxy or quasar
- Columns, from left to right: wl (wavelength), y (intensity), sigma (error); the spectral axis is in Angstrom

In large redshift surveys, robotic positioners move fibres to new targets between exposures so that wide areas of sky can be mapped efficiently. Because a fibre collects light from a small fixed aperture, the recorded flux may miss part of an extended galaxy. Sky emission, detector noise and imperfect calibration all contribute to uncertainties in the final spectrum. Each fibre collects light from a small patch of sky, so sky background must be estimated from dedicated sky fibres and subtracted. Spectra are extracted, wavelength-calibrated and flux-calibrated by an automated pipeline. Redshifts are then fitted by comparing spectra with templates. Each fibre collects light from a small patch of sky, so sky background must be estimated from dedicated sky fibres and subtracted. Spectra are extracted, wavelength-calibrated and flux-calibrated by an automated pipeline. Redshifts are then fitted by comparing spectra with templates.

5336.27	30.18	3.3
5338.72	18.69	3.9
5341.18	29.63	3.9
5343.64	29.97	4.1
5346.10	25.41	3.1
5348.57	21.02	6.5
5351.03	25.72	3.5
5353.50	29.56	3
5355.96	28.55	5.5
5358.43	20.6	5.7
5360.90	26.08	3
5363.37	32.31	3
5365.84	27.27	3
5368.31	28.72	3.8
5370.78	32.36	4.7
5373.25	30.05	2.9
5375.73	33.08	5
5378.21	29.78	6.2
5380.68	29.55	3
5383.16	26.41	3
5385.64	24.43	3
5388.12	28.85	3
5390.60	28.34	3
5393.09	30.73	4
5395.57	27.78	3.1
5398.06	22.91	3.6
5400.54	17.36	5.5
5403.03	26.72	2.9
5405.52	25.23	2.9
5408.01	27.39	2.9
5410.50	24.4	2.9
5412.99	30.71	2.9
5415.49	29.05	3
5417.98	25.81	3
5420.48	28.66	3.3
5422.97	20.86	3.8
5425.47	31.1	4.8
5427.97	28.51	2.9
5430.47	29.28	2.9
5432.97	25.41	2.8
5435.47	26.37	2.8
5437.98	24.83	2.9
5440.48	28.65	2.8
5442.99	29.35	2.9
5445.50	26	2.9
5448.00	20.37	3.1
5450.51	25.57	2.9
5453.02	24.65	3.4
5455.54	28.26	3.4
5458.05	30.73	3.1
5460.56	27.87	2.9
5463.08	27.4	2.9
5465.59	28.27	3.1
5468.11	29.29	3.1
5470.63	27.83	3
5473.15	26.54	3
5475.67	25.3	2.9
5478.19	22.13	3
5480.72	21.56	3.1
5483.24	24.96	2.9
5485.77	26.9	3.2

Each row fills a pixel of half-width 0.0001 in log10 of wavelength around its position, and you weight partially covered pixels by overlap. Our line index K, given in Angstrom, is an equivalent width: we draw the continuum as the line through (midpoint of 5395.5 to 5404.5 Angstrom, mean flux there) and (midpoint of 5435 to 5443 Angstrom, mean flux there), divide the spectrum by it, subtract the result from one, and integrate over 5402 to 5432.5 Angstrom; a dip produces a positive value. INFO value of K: -2.91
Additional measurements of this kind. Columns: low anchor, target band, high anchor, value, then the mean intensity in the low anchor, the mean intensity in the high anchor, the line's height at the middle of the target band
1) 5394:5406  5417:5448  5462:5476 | -1.3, 24.1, 27.6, 25.7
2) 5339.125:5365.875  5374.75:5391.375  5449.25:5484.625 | -1.2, 26.6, 26.4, 26.6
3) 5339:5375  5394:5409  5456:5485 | 1.4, 27.5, 26.6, 27.1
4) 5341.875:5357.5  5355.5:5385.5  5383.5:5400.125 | -2.2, 26.7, 26.6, 26.7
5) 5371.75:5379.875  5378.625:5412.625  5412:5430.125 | 3.7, 30.9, 27.8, 29.6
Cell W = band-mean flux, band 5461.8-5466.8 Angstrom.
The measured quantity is 27.8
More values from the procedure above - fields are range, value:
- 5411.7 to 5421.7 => 28.5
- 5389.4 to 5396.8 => 28.9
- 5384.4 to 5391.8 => 27.2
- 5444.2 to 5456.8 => 25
